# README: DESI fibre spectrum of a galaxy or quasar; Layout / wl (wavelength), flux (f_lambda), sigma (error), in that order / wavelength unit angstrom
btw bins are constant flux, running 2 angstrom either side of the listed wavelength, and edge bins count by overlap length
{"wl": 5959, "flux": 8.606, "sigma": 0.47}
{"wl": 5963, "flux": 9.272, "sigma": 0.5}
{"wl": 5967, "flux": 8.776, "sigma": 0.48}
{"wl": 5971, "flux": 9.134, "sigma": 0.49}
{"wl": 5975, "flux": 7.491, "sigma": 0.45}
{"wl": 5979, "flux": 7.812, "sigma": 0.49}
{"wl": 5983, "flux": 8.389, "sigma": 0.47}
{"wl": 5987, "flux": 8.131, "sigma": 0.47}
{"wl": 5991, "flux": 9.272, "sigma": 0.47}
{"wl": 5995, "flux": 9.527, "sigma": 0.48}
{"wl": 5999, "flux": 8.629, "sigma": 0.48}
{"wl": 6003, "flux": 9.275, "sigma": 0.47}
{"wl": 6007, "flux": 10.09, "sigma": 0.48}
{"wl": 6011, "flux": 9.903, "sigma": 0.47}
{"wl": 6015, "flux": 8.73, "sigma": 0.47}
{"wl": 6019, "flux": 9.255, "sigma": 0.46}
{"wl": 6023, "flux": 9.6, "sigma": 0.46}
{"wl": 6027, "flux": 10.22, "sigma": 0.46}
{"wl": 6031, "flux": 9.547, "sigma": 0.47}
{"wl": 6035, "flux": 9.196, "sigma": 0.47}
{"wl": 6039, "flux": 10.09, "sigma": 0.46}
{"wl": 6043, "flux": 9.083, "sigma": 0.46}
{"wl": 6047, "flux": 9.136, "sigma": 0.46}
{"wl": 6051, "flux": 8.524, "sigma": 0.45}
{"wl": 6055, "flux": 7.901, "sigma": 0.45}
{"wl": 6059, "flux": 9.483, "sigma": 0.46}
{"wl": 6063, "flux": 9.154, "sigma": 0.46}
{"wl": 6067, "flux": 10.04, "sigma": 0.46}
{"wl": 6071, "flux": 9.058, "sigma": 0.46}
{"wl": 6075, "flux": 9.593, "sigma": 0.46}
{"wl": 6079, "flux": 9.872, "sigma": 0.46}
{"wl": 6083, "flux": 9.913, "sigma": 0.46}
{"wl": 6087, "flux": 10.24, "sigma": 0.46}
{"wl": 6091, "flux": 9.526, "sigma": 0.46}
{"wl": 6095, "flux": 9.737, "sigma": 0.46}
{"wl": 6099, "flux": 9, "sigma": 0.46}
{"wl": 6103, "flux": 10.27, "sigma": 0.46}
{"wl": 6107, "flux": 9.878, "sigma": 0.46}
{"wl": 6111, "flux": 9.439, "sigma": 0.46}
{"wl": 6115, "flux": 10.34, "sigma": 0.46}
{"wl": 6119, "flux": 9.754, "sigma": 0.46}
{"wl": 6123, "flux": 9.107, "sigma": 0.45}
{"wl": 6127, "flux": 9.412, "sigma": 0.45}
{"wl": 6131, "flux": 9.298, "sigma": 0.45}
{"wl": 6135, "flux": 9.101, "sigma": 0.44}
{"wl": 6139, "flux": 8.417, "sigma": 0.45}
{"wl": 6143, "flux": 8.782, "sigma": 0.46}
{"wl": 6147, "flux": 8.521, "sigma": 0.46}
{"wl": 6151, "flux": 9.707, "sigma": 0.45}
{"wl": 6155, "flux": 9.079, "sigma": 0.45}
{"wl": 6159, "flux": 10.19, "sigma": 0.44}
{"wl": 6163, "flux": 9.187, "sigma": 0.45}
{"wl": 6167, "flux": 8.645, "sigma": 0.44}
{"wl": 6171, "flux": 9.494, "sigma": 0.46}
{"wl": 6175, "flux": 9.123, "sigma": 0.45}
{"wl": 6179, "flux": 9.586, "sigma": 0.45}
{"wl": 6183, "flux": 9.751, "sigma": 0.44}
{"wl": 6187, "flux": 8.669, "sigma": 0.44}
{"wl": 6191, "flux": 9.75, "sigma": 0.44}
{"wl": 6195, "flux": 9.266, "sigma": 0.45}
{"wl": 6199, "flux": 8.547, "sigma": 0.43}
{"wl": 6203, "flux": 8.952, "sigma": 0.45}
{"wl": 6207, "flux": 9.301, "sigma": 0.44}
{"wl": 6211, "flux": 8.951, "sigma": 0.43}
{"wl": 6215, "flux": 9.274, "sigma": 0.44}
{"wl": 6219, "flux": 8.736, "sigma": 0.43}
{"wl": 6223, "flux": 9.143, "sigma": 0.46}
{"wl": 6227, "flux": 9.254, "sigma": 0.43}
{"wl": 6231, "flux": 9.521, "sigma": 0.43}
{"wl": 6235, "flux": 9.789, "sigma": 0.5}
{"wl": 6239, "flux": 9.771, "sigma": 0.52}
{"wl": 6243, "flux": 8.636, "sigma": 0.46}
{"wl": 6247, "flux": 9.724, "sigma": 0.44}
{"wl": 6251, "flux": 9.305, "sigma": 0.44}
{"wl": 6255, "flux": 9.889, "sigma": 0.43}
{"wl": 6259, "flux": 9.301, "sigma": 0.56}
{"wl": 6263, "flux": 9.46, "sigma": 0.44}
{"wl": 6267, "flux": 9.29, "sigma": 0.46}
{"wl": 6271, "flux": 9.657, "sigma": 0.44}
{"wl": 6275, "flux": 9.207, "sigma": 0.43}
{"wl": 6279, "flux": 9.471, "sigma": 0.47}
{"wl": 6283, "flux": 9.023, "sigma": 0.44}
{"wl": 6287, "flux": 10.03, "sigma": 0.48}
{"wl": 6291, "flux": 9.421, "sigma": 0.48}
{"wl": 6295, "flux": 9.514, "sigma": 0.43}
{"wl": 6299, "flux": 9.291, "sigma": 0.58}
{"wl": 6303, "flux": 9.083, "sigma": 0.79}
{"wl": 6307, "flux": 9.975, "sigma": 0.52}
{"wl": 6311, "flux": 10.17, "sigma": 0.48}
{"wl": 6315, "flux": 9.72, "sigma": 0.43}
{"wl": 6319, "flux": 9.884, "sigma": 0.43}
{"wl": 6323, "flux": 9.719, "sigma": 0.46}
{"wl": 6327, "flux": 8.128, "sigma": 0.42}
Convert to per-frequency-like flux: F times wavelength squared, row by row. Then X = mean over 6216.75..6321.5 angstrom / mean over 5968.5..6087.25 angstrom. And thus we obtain 1.1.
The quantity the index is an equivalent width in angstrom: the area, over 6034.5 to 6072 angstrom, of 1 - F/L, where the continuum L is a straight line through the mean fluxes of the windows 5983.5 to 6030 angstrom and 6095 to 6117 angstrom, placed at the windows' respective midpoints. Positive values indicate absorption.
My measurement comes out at 1.41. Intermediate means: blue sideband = 9.3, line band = 9.17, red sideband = 9.78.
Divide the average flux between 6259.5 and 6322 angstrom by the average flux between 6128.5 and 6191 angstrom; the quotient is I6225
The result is 1.0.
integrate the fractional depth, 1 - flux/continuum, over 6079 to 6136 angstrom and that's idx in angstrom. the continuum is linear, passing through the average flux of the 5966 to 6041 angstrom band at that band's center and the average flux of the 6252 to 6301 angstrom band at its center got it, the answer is -2.6 angstrom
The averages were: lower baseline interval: 9.11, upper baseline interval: 9.46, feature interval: 9.66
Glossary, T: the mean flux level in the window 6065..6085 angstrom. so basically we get 9.7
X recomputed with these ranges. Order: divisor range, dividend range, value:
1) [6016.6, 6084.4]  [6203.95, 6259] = 1.05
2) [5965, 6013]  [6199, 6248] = 1.12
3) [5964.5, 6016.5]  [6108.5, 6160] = 1.10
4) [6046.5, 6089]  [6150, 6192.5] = 1.03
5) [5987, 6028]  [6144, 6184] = 1.05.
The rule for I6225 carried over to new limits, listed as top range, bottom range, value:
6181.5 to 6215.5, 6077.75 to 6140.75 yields 0.95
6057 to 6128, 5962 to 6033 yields 1.07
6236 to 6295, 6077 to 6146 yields 0.99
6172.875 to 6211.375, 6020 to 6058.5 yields 0.99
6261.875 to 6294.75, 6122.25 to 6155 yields 1.04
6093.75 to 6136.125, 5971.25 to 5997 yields 1.13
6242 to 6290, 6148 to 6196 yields 1.01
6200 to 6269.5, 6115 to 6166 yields 1.01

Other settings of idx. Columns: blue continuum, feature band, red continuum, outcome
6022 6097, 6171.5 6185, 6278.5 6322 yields 0.1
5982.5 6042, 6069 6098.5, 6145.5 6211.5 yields -1.2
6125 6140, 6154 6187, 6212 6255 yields -0.6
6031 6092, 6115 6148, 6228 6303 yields 0.9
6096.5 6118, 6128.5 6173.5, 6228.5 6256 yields 2.6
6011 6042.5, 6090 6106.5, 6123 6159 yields -0.7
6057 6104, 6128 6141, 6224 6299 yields 0.8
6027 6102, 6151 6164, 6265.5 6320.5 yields -0.1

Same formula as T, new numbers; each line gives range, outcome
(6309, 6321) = 9.92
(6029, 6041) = 9.61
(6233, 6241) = 9.78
